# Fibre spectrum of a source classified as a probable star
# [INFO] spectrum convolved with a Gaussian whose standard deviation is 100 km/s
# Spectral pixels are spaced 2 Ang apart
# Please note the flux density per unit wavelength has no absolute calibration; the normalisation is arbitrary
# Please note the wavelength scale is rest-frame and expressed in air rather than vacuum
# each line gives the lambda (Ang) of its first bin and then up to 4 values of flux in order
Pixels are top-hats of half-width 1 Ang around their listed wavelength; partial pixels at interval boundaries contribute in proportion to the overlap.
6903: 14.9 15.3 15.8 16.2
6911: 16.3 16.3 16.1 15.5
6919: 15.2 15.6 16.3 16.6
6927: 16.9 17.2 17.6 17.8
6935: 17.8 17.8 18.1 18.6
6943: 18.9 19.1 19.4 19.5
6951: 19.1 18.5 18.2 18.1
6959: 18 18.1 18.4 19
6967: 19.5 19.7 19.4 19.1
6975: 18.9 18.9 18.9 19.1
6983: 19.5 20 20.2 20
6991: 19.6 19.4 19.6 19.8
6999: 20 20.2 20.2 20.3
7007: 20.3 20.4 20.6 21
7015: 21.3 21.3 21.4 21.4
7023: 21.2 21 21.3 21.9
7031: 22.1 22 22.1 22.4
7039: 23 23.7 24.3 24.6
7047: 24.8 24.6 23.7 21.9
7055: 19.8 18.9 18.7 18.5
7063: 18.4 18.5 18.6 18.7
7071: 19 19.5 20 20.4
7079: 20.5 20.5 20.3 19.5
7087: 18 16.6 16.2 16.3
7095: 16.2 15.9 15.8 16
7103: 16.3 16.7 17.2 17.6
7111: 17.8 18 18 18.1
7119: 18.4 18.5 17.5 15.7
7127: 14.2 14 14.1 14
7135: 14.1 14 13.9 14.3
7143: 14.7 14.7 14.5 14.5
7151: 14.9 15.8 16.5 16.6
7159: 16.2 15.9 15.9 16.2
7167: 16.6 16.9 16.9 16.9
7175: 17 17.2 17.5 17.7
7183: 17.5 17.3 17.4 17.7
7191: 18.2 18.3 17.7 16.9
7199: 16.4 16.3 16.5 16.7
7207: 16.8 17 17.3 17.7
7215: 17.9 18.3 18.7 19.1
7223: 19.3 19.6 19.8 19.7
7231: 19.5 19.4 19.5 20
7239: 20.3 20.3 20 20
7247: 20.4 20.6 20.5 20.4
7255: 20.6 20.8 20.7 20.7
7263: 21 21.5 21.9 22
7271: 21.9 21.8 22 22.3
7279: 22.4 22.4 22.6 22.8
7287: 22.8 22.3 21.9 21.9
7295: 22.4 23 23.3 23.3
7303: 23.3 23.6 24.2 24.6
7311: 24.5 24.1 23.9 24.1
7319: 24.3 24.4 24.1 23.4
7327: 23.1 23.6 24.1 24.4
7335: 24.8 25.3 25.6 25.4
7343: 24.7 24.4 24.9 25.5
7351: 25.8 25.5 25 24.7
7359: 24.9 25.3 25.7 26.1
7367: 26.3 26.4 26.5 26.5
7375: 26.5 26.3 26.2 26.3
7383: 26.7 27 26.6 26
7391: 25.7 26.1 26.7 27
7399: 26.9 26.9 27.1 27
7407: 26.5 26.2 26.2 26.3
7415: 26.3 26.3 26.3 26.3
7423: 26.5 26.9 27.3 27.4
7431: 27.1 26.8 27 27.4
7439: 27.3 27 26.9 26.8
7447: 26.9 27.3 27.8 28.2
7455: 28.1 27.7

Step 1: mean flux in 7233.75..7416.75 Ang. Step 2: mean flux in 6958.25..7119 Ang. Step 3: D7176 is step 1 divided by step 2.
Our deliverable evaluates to 1.21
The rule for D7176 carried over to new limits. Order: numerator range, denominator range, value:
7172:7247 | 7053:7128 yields 1.01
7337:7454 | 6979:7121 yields 1.33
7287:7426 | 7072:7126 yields 1.41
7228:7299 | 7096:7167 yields 1.33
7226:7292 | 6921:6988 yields 1.14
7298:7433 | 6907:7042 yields 1.33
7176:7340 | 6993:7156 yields 1.11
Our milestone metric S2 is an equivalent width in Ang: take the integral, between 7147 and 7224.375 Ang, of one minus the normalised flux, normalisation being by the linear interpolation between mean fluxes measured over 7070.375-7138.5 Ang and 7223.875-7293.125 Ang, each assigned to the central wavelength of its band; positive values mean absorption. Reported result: 8.76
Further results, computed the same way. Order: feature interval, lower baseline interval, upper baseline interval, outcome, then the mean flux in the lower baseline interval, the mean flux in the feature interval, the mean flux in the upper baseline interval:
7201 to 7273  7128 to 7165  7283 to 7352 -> 0.5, 15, 19.6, 23.9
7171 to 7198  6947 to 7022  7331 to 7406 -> 6.4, 19.6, 17.5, 25.9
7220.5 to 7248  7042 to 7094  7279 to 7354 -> 3.4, 20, 19.8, 23.9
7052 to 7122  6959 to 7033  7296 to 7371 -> 9.9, 20.1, 18.3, 24.6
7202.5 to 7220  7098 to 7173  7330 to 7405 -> 1.6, 16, 17.5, 25.8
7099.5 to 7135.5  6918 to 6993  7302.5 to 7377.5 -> 8.0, 18.5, 16.5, 24.9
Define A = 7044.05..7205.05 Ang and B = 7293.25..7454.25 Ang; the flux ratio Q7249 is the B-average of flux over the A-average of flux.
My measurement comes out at 1.47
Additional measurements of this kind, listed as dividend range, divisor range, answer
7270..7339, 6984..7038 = 1.12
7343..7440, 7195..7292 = 1.32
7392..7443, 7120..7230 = 1.61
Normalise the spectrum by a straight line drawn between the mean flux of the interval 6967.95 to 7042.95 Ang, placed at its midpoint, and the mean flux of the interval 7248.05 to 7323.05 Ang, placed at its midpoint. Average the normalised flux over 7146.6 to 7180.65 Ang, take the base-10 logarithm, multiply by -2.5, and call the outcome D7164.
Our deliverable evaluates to 0.31 mag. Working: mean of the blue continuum 20.6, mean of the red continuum 22.5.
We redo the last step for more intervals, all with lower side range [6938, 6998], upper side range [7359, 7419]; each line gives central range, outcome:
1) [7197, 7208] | 0.36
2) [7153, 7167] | 0.35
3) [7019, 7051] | -0.12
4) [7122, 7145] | 0.44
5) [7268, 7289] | 0.10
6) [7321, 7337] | 0.06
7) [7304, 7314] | 0.03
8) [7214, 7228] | 0.23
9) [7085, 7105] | 0.27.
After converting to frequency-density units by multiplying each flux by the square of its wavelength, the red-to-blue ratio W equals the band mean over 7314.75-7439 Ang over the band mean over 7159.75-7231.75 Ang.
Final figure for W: 1.55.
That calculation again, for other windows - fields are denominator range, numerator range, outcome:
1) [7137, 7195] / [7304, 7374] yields 1.60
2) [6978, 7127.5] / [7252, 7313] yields 1.21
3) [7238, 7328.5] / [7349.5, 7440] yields 1.22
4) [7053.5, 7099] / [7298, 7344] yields 1.39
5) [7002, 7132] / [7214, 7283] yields 1.11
